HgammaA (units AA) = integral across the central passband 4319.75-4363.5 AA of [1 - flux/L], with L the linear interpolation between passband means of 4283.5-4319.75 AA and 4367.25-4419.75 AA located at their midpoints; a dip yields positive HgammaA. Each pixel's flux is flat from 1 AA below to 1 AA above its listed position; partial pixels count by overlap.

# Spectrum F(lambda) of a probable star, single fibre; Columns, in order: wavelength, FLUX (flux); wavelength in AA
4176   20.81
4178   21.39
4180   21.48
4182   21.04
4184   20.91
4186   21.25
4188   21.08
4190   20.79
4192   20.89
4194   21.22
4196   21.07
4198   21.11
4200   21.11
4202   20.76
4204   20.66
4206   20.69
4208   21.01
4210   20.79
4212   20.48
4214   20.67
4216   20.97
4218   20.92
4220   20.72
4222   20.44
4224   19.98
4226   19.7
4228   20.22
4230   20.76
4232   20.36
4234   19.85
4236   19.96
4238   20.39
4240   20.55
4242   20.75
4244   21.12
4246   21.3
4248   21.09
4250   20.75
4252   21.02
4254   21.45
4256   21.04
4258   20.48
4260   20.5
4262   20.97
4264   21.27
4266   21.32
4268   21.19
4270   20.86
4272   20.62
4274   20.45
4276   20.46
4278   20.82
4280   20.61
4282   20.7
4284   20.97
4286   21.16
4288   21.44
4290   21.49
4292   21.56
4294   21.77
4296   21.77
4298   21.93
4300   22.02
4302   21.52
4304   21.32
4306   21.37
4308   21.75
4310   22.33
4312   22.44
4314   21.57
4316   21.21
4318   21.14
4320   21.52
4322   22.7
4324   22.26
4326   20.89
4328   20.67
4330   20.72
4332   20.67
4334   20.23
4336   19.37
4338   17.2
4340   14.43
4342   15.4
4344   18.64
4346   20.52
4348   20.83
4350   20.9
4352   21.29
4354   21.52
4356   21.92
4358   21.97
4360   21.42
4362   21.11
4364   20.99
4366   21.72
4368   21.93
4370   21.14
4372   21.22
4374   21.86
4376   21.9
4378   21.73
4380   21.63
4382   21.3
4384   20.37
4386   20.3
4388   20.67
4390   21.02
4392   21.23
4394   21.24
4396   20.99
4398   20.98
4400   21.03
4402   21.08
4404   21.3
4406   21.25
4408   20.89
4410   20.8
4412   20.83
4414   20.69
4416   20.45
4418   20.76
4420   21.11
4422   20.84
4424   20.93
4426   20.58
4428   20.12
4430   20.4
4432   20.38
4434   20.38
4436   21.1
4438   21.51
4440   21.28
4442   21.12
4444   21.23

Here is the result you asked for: 2.3 AA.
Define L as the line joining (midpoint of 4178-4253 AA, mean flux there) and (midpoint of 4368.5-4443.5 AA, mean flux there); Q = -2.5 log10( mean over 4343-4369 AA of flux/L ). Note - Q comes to -0.01 mag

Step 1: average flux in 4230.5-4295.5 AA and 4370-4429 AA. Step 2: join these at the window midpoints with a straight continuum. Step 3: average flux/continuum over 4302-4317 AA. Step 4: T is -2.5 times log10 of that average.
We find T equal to -0.04 mag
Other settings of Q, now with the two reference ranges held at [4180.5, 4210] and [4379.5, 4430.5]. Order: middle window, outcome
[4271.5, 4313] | -0.02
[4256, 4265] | 0.01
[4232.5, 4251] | 0.02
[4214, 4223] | 0.01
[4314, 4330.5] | -0.03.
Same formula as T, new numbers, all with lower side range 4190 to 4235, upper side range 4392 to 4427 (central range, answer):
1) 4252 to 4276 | -0.01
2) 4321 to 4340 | 0.03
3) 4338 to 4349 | 0.17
